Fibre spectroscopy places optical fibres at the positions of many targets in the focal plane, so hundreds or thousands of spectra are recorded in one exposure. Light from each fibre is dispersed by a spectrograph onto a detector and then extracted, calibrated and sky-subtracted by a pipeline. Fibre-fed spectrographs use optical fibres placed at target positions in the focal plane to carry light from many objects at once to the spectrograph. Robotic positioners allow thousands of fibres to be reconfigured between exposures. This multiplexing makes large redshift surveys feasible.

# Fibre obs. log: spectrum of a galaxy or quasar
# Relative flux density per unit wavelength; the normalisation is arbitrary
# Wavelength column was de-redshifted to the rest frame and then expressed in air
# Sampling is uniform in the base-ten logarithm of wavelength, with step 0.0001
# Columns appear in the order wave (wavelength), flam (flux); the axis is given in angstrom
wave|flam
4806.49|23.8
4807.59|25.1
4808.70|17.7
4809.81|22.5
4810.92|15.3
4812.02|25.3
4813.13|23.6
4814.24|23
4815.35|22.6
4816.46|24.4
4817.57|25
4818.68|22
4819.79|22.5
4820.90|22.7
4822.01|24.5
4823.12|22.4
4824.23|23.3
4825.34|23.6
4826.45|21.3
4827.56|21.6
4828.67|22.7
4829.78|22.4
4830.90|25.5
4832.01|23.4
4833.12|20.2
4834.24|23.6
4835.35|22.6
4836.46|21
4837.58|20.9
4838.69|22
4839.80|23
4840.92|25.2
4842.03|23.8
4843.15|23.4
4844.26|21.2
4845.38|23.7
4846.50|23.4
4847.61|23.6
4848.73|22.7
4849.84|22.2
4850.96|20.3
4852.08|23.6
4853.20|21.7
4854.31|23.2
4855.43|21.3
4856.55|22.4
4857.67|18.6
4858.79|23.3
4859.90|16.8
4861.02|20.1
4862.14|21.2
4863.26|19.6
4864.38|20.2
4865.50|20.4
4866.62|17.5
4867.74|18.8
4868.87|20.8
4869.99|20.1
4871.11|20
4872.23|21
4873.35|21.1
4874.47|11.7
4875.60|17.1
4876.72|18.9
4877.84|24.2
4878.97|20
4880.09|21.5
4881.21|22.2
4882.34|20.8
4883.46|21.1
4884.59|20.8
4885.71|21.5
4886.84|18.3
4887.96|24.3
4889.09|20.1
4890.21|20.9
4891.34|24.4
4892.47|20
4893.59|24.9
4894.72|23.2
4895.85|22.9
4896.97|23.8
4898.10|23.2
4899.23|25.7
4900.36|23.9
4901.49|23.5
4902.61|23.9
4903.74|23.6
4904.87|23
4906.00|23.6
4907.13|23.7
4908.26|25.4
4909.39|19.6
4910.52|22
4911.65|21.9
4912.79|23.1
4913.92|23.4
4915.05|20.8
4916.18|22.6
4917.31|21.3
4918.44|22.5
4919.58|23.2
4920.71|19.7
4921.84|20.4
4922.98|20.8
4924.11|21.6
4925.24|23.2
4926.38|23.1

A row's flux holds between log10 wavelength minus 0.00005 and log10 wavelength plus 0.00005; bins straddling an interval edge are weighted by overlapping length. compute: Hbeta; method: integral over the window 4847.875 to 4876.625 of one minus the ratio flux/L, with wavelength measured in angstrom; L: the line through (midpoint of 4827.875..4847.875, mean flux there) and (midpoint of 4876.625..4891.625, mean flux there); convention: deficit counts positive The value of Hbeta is 2.4 angstrom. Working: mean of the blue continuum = 22.8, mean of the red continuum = 21.4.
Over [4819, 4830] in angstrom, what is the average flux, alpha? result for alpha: 22.7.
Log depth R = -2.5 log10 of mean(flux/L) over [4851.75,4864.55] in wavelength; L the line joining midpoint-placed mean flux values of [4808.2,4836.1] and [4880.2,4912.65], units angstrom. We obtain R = 0.078 mag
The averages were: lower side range 22.5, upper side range 22.6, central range 21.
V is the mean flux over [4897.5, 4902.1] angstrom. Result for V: 24.1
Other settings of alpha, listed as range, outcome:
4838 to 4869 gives 21.6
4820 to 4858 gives 22.6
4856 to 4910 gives 21.3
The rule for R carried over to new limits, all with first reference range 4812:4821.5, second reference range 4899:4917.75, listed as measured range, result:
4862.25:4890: 0.15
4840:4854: 0.01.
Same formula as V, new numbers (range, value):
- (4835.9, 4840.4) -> 21.8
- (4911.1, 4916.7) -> 22.3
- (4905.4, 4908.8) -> 24.2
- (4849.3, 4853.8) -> 22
